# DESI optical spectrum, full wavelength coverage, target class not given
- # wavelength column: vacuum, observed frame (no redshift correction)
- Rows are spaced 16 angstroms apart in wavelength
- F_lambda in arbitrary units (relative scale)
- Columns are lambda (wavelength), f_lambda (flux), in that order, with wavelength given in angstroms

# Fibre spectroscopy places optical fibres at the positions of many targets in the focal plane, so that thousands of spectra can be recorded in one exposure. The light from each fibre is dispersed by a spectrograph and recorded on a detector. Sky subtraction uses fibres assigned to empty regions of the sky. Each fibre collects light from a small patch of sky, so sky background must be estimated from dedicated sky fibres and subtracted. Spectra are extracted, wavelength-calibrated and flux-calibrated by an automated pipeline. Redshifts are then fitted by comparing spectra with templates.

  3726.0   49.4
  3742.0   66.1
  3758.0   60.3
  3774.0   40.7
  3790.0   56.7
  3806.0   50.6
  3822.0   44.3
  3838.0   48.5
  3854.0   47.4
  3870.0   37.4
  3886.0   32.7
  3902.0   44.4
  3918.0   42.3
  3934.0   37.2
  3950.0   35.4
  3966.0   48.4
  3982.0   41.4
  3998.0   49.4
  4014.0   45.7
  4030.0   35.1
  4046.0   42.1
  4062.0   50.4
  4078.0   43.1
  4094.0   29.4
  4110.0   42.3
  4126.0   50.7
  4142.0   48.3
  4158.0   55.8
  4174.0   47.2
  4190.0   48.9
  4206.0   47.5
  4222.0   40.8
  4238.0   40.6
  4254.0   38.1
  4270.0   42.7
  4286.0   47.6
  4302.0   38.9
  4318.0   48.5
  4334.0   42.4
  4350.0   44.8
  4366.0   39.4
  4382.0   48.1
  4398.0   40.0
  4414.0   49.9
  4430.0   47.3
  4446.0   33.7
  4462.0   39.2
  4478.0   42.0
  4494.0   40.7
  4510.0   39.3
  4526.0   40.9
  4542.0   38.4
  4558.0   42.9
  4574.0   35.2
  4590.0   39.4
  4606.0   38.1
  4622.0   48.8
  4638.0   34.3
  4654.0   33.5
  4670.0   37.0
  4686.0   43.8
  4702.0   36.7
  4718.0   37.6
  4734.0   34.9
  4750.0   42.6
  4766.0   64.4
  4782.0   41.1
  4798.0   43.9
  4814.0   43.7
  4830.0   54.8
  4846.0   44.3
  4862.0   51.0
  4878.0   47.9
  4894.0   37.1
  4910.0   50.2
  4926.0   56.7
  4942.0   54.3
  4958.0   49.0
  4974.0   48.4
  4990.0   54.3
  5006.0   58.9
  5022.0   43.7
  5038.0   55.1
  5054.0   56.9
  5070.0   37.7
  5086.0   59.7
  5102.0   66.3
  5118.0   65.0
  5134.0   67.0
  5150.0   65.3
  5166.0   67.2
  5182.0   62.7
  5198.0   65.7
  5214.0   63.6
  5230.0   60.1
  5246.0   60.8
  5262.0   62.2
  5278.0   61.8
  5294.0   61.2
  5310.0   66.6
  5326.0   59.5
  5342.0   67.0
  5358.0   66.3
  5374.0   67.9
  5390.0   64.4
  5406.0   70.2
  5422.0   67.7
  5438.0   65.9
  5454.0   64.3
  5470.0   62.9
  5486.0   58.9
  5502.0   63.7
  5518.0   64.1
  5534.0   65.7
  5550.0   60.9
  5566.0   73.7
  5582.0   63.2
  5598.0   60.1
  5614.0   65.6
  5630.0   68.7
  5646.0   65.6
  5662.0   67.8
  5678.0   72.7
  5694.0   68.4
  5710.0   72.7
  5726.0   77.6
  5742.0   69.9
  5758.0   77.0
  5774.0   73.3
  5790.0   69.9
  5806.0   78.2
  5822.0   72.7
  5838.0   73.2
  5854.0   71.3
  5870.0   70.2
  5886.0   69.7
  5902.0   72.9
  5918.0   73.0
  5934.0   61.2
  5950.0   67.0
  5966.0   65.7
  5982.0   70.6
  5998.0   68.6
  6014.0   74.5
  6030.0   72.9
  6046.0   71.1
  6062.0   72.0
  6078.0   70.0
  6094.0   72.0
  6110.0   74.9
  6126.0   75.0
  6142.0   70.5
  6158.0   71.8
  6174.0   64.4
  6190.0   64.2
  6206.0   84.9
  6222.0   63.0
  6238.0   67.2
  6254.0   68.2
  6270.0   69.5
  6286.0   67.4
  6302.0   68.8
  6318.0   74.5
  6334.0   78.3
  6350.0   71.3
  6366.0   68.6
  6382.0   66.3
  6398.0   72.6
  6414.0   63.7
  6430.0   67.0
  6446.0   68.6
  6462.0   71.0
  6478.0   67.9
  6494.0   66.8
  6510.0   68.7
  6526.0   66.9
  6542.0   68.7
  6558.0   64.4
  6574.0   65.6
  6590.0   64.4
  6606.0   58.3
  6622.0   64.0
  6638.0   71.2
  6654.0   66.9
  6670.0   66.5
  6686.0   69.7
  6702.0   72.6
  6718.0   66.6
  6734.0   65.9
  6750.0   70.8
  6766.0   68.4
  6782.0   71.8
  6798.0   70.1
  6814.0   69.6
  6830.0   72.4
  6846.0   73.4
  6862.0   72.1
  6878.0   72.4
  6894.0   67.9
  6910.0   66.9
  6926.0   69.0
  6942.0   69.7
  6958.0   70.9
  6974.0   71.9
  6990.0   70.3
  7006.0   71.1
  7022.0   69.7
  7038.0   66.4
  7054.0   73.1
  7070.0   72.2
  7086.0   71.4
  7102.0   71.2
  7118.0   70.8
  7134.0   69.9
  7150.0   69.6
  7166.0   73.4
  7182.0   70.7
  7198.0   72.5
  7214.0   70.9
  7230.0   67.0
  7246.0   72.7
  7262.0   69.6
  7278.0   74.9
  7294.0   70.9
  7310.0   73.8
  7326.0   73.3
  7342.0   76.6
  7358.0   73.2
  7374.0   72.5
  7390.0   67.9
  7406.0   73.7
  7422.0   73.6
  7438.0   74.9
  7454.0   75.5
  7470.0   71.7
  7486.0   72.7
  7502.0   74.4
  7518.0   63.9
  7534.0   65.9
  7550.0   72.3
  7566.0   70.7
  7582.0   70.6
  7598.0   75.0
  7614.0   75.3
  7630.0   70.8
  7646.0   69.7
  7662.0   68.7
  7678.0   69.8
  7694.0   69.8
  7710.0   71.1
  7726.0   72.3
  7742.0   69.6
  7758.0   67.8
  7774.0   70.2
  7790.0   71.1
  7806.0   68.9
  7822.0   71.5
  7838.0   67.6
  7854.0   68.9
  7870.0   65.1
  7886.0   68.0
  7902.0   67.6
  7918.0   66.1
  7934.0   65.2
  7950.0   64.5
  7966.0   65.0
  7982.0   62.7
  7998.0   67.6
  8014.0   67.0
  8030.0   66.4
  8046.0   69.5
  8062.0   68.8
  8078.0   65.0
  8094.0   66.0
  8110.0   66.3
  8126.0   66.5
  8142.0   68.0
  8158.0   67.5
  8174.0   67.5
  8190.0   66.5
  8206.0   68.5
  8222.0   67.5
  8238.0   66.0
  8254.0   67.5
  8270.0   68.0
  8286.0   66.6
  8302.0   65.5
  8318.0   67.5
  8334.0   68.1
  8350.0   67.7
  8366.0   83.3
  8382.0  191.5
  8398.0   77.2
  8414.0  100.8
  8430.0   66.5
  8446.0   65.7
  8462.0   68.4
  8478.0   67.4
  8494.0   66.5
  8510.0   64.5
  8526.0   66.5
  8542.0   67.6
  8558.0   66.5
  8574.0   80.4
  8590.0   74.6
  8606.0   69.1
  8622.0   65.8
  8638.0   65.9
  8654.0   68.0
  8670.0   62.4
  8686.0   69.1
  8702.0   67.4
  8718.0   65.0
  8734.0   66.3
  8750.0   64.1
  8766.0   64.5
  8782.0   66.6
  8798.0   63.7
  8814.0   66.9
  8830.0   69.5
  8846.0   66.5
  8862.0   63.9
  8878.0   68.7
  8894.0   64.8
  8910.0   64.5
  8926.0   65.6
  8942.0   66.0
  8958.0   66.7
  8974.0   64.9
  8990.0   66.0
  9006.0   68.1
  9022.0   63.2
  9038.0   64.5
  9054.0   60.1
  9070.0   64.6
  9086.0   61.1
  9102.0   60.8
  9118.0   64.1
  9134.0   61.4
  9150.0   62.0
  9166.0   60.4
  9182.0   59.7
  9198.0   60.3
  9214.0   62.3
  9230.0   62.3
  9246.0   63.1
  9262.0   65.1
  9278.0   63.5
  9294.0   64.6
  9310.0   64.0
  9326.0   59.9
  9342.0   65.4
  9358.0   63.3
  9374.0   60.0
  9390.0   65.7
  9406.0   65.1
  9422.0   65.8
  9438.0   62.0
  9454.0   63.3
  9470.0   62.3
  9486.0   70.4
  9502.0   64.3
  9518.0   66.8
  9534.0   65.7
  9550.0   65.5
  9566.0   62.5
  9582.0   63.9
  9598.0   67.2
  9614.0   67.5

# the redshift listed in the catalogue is 0.277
